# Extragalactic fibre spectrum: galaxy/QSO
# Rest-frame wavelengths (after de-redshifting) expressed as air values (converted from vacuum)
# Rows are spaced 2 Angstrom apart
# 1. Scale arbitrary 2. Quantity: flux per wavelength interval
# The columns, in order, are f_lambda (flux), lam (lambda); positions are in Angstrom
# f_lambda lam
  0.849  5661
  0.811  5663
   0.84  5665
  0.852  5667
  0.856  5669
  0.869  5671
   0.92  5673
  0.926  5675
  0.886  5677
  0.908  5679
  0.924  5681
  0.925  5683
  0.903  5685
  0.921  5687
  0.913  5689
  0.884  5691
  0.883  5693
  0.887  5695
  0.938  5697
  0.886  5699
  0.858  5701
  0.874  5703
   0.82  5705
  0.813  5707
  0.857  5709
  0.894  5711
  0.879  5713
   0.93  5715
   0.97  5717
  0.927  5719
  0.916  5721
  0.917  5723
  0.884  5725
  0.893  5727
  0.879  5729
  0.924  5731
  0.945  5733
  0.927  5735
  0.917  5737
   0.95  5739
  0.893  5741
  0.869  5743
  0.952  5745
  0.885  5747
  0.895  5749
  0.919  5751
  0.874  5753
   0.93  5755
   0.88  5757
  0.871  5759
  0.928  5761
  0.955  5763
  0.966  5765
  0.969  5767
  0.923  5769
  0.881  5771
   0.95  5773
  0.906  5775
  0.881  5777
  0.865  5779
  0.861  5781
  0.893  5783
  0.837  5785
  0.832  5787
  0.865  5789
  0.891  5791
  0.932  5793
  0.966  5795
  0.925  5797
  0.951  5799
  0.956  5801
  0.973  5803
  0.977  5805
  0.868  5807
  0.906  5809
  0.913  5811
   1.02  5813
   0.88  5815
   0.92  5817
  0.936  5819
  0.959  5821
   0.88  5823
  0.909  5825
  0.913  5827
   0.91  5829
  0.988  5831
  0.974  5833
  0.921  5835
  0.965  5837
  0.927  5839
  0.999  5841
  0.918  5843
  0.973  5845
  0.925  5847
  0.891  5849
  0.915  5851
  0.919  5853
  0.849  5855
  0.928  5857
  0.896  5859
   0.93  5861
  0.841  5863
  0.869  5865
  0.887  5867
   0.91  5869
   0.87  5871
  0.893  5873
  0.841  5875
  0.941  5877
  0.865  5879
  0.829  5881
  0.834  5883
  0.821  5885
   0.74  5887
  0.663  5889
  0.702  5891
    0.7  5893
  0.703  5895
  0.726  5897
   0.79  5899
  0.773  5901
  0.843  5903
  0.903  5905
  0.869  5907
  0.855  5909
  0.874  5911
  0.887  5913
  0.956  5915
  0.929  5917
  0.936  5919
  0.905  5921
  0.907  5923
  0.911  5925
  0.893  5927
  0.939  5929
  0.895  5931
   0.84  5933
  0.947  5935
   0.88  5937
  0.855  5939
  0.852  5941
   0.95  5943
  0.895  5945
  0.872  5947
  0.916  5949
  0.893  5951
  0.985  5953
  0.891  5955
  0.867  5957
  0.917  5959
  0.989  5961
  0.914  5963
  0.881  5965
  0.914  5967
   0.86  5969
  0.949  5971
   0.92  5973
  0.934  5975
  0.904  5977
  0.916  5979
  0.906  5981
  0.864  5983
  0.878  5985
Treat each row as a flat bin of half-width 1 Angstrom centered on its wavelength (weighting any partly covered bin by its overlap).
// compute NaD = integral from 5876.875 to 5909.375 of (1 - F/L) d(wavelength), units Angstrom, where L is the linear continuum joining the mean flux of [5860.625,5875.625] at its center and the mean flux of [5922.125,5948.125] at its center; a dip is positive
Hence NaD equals 3.40 Angstrom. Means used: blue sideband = 0.879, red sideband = 0.895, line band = 0.793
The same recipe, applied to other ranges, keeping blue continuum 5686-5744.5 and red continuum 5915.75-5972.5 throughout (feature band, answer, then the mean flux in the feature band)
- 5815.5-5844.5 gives -1.1 Angstrom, 0.937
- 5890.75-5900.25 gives 1.9 Angstrom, 0.727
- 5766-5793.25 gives 0.3 Angstrom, 0.891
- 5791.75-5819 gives -1.1 Angstrom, 0.937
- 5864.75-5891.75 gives 2.1 Angstrom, 0.833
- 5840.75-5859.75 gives -0.3 Angstrom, 0.919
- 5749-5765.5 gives -0.2 Angstrom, 0.913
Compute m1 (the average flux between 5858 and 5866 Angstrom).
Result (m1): 0.884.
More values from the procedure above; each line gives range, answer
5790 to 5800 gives 0.933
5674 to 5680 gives 0.907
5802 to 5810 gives 0.931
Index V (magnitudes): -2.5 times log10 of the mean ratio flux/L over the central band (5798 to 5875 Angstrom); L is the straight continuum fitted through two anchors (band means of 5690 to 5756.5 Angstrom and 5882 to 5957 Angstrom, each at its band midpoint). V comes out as -0.06 mag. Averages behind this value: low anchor 0.899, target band 0.922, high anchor 0.858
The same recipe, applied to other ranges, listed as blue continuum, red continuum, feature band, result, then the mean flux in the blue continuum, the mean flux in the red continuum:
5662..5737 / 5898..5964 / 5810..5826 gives -0.04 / 0.893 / 0.895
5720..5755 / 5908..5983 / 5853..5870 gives 0.02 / 0.909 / 0.906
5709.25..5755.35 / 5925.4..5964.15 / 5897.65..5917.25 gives 0.05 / 0.911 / 0.905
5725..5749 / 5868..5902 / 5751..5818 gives -0.05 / 0.91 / 0.8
